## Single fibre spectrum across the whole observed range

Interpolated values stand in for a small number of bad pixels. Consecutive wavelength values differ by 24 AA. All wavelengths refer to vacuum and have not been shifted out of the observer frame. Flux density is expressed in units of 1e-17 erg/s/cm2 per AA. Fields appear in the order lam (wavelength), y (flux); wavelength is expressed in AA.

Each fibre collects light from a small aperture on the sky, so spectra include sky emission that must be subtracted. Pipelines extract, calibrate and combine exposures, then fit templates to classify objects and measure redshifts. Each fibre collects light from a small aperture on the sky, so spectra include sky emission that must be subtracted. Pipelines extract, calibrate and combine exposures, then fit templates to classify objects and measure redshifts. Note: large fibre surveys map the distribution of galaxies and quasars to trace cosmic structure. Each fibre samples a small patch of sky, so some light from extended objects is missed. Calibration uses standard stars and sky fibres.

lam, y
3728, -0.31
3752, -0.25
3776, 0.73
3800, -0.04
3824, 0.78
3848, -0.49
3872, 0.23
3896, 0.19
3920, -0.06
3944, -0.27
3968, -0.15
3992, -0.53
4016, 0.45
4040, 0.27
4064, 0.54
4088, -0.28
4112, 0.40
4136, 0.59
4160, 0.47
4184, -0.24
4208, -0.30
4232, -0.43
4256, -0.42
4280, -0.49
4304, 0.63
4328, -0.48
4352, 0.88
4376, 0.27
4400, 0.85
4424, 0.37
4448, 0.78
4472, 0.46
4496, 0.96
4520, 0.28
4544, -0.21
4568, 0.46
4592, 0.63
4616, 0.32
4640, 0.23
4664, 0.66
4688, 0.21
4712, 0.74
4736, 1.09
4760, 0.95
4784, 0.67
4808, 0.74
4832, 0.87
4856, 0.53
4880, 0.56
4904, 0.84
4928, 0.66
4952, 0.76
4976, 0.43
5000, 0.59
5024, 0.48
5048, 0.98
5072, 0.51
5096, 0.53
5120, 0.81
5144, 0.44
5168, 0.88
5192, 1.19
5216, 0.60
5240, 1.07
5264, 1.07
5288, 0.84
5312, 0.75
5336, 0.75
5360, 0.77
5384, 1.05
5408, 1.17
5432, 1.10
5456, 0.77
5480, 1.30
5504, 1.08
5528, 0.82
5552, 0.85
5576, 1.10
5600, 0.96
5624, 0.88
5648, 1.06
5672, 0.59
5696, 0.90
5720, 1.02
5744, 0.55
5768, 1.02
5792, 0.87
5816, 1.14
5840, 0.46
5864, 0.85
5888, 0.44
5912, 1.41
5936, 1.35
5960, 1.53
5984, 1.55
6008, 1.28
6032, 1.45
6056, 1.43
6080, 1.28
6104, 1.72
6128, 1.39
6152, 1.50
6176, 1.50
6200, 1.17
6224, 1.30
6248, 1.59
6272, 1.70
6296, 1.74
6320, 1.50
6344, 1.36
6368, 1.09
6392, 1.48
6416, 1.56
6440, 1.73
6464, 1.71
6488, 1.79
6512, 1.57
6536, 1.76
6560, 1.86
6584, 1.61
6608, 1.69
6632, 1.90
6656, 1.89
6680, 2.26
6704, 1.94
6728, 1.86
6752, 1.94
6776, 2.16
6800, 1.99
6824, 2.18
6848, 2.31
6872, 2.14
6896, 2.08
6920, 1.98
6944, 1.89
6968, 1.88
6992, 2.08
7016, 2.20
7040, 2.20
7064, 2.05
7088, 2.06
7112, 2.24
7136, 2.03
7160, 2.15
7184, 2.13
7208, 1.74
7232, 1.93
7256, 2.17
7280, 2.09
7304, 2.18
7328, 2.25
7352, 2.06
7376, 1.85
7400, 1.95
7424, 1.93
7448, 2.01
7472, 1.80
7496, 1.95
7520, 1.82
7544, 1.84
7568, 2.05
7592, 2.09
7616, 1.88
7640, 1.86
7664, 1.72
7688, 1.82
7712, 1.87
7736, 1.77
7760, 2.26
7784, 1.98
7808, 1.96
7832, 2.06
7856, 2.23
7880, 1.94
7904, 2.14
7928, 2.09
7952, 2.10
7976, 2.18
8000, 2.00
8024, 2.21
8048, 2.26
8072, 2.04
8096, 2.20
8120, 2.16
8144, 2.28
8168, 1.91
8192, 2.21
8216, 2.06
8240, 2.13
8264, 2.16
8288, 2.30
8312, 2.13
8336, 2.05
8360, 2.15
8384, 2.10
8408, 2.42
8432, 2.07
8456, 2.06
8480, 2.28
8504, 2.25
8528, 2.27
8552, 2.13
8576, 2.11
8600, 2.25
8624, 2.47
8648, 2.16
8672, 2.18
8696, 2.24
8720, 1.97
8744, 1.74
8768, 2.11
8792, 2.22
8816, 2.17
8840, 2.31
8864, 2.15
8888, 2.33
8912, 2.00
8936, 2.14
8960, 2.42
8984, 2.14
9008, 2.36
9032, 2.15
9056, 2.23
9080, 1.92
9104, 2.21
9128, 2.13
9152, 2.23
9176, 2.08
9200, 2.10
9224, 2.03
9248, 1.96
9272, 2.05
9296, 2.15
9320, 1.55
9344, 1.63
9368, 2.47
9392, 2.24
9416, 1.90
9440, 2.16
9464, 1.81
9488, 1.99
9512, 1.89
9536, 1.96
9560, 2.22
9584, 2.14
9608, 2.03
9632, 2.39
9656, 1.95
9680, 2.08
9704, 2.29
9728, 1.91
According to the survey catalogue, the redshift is 0.482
